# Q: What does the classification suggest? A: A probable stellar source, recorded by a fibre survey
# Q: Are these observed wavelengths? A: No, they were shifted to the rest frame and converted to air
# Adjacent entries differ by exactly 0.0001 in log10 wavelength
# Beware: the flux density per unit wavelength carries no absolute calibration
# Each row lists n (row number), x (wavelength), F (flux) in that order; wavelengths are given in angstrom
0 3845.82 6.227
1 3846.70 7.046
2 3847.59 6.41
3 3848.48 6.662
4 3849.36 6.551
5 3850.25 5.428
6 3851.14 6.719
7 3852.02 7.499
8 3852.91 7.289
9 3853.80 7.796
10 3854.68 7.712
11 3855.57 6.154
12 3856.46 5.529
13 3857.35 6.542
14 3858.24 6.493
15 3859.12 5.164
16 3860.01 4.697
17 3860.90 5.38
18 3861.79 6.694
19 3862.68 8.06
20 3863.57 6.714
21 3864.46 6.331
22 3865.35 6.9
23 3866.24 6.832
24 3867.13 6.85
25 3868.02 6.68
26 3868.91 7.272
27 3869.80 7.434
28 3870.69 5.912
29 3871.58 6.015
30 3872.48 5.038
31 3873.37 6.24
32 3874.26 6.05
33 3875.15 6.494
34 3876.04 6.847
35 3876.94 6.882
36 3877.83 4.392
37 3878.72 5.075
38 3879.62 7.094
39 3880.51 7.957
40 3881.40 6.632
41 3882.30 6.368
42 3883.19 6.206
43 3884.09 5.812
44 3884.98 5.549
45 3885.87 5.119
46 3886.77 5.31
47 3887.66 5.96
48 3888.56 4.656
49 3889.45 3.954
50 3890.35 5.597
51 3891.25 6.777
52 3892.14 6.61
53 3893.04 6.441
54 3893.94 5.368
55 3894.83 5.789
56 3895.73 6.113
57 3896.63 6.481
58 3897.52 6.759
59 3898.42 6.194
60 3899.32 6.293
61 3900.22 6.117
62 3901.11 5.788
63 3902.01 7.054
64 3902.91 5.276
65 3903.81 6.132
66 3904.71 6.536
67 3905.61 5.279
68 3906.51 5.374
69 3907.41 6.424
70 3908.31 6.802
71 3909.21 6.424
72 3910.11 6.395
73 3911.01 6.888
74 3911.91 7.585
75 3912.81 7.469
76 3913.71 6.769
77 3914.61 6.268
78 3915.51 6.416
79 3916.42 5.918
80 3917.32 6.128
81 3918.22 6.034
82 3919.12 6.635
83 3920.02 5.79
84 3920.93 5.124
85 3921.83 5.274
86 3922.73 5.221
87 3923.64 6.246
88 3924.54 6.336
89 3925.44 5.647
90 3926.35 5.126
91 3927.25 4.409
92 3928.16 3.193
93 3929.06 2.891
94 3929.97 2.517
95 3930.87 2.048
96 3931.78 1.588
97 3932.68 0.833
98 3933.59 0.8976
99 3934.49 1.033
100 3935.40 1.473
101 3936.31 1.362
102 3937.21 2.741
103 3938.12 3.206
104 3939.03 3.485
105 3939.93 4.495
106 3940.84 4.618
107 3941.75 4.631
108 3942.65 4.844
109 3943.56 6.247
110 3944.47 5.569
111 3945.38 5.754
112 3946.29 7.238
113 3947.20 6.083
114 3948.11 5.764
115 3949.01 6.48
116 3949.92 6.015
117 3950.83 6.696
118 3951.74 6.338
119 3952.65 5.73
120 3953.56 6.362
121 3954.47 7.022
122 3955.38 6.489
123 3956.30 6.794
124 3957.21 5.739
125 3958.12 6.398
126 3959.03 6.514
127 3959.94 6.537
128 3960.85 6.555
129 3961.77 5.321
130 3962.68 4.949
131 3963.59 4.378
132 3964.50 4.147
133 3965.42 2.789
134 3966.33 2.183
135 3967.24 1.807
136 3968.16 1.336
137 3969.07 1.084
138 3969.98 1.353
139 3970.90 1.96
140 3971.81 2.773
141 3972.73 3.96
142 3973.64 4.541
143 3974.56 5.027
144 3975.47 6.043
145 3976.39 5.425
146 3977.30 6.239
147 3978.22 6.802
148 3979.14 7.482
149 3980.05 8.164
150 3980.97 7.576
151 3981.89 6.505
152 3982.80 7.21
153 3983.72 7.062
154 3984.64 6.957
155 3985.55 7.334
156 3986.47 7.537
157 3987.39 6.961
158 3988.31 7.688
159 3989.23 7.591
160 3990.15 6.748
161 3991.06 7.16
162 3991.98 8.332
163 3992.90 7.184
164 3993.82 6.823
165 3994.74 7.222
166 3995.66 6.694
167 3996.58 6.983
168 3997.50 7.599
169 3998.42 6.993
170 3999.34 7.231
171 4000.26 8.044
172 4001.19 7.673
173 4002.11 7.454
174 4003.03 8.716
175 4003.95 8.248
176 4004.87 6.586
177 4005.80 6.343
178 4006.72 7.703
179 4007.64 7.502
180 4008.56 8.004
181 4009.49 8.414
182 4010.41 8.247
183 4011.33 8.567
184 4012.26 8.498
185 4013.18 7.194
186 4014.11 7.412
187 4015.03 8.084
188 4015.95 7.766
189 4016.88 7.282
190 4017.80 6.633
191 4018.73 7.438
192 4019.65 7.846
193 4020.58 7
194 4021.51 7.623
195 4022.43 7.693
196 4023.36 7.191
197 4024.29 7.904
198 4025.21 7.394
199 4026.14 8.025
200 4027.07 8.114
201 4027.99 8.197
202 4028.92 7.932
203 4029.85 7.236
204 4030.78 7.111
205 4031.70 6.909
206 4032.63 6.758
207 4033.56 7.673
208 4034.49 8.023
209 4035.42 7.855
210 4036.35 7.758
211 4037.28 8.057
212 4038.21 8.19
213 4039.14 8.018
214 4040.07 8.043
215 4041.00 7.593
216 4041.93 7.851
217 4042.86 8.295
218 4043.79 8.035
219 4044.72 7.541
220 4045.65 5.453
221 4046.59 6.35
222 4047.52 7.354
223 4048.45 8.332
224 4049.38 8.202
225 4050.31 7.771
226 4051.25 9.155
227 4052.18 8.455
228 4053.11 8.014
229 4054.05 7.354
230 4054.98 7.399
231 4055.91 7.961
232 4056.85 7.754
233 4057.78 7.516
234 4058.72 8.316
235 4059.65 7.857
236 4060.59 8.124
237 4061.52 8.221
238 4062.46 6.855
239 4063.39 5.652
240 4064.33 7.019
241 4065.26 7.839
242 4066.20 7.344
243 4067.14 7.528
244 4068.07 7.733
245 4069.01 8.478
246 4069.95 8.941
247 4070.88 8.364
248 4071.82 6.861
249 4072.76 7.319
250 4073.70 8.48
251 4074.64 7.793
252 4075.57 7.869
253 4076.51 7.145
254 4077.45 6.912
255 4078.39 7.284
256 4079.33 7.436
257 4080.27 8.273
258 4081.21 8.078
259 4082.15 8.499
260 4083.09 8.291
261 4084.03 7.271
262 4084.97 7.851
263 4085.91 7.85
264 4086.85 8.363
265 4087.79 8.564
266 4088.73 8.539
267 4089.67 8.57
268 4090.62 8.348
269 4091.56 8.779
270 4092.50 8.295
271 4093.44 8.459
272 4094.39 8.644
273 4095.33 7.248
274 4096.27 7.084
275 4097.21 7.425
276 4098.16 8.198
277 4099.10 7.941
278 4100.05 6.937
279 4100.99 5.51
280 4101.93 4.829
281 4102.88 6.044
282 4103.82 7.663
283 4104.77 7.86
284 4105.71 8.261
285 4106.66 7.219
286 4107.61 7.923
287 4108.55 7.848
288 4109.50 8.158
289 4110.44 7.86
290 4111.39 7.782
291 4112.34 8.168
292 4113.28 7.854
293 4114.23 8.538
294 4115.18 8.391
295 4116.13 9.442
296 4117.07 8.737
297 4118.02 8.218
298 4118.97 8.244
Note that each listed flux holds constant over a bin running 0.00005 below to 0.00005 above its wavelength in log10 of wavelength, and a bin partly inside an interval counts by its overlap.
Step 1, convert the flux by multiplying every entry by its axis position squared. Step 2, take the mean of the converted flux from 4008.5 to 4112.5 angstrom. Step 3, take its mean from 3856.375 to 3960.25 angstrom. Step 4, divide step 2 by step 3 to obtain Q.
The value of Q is 1.48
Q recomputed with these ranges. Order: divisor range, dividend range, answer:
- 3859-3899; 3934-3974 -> 0.77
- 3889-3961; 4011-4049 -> 1.48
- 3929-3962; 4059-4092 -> 1.77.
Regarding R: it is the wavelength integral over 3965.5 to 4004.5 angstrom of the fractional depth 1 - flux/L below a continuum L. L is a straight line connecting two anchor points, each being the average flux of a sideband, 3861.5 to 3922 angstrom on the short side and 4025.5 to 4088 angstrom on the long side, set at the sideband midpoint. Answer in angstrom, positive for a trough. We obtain 5.5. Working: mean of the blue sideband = 6.23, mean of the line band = 6.11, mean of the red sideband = 7.74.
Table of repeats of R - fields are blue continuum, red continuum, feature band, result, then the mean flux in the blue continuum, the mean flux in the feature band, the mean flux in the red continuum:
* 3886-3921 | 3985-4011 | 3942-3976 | 9.3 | 6.13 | 4.99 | 7.47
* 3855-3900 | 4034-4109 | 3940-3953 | 1.7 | 6.16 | 5.82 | 7.73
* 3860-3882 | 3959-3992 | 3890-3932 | 2.2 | 6.45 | 5.76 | 5.41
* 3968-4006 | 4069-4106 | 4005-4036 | -3.5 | 6.39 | 7.61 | 7.75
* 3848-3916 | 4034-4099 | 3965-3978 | 6.8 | 6.29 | 3.39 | 7.83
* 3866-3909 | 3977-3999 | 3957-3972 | 6.7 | 6.12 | 3.86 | 7.21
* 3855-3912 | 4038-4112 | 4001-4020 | -1.3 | 6.18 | 7.7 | 7.73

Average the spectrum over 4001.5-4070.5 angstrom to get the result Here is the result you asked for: 7.69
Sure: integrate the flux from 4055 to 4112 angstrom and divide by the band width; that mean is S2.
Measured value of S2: 7.72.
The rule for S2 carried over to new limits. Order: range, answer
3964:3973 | 2.32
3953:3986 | 5.25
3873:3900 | 6.03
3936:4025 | 6.22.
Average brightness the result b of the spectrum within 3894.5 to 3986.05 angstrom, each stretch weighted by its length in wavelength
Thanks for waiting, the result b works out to 5.24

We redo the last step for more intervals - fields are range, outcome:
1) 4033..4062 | 7.82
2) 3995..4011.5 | 7.59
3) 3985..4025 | 7.51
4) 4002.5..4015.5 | 7.82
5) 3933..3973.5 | 4.47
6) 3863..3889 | 6.24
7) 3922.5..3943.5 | 3.46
